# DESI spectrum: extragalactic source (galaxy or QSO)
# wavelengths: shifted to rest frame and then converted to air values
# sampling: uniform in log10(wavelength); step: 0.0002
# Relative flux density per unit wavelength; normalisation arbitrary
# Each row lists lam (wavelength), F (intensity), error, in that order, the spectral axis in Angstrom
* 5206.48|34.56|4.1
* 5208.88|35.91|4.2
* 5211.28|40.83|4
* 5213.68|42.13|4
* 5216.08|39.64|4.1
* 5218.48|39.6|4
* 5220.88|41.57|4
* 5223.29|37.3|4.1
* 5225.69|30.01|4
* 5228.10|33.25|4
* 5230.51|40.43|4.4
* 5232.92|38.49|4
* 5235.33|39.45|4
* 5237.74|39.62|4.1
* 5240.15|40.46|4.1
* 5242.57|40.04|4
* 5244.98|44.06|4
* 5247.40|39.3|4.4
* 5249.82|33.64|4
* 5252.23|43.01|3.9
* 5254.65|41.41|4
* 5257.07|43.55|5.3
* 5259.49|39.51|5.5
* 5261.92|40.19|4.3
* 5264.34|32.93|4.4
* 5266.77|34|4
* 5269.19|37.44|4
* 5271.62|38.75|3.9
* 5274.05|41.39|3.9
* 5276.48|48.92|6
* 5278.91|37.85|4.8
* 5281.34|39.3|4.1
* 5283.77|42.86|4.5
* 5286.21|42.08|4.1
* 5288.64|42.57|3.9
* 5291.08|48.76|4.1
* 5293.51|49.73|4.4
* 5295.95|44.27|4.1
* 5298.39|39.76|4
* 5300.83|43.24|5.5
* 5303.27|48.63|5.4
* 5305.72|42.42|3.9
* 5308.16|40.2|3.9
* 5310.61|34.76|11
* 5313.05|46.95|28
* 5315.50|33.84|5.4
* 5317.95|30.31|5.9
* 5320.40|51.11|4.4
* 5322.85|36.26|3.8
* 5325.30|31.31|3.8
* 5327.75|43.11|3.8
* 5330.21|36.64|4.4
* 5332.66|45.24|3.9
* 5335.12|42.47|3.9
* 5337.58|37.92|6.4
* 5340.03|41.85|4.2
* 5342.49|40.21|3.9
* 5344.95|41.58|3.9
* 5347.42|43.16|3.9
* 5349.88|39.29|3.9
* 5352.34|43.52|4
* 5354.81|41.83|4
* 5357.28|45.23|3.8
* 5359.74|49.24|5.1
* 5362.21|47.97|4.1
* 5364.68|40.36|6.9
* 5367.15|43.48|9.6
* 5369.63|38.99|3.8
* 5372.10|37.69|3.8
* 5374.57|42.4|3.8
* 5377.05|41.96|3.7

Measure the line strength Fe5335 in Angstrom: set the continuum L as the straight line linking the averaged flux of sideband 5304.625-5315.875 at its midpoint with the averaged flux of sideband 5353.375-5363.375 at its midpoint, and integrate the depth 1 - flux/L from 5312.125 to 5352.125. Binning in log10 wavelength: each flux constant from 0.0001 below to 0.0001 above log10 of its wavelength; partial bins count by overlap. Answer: 2.5 Angstrom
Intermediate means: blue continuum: 40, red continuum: 46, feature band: 40.1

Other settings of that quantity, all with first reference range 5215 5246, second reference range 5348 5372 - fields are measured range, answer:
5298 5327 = 1.0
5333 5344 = 0.3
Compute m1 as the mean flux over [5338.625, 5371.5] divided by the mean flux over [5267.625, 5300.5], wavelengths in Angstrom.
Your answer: 1.0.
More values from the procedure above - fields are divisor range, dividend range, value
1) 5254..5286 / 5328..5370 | 1.06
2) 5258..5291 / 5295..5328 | 1.00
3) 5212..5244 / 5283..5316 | 1.11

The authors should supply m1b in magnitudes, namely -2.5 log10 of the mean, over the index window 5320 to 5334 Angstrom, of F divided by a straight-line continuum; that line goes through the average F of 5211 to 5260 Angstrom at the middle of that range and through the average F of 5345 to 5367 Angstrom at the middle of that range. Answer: 0.07 mag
